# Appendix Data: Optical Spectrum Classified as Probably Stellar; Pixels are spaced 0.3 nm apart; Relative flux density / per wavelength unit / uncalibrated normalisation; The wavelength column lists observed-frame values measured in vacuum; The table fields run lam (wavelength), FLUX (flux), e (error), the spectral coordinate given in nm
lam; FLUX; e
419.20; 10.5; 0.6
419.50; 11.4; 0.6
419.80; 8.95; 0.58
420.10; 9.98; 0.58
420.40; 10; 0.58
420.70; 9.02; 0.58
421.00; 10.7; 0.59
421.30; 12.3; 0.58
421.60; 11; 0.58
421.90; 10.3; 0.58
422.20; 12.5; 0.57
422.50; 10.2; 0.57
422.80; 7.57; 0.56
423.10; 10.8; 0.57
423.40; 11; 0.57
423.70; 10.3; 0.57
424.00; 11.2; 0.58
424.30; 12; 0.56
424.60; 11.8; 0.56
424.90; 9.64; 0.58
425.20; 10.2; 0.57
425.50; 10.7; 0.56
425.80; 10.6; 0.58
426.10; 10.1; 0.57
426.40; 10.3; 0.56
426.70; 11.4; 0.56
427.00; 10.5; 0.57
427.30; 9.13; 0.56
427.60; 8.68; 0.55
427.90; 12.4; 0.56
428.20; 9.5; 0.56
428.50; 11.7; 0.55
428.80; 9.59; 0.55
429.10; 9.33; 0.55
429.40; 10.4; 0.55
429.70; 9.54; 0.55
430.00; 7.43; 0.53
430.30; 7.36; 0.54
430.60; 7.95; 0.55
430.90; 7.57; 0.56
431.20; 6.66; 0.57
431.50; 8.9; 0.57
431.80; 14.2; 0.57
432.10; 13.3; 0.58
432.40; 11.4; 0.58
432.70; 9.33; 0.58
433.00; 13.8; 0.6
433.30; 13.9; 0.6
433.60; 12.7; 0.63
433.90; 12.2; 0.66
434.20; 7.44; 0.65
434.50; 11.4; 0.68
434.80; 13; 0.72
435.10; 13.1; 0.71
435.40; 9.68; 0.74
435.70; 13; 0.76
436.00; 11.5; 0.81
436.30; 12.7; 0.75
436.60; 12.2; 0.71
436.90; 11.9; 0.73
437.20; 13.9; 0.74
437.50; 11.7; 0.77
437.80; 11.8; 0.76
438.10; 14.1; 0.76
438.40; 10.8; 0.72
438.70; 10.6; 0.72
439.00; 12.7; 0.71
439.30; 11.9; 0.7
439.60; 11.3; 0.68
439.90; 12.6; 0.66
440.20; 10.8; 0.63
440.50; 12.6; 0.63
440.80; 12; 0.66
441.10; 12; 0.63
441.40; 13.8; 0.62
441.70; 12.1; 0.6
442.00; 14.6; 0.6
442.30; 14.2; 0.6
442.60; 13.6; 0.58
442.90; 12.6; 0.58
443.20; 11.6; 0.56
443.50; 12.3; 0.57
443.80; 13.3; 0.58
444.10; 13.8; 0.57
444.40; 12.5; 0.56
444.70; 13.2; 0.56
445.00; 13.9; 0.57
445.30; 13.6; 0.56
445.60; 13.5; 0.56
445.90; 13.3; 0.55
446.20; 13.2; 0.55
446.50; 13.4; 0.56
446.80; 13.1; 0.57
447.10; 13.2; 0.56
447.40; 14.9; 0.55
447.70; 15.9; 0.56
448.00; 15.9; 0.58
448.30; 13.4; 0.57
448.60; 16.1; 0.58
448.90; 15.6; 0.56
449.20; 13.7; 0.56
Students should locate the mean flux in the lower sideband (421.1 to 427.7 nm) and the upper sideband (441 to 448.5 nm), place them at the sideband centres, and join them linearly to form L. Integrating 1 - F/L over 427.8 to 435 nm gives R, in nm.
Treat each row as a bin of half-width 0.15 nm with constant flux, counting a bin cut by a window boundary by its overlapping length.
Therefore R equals 0.70 nm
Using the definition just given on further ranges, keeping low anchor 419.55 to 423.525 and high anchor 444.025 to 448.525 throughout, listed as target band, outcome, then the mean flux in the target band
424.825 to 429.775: 0.41 nm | 10.2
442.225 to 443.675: 0.06 nm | 12.8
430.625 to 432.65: 0.28 nm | 10.1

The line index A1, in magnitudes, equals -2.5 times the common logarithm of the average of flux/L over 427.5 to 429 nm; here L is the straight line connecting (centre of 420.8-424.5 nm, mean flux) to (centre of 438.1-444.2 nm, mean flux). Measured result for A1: 0.092 mag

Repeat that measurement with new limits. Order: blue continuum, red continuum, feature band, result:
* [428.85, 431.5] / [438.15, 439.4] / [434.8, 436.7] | -0.15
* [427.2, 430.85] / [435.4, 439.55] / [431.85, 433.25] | -0.17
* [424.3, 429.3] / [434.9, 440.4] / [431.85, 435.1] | -0.05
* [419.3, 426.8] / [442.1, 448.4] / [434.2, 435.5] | 0.07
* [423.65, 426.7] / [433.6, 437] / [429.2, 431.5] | 0.34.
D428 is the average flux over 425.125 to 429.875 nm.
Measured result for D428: 10.2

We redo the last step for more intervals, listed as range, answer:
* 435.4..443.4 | 12.4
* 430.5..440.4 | 11.5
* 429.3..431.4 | 8.09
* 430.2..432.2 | 9.37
